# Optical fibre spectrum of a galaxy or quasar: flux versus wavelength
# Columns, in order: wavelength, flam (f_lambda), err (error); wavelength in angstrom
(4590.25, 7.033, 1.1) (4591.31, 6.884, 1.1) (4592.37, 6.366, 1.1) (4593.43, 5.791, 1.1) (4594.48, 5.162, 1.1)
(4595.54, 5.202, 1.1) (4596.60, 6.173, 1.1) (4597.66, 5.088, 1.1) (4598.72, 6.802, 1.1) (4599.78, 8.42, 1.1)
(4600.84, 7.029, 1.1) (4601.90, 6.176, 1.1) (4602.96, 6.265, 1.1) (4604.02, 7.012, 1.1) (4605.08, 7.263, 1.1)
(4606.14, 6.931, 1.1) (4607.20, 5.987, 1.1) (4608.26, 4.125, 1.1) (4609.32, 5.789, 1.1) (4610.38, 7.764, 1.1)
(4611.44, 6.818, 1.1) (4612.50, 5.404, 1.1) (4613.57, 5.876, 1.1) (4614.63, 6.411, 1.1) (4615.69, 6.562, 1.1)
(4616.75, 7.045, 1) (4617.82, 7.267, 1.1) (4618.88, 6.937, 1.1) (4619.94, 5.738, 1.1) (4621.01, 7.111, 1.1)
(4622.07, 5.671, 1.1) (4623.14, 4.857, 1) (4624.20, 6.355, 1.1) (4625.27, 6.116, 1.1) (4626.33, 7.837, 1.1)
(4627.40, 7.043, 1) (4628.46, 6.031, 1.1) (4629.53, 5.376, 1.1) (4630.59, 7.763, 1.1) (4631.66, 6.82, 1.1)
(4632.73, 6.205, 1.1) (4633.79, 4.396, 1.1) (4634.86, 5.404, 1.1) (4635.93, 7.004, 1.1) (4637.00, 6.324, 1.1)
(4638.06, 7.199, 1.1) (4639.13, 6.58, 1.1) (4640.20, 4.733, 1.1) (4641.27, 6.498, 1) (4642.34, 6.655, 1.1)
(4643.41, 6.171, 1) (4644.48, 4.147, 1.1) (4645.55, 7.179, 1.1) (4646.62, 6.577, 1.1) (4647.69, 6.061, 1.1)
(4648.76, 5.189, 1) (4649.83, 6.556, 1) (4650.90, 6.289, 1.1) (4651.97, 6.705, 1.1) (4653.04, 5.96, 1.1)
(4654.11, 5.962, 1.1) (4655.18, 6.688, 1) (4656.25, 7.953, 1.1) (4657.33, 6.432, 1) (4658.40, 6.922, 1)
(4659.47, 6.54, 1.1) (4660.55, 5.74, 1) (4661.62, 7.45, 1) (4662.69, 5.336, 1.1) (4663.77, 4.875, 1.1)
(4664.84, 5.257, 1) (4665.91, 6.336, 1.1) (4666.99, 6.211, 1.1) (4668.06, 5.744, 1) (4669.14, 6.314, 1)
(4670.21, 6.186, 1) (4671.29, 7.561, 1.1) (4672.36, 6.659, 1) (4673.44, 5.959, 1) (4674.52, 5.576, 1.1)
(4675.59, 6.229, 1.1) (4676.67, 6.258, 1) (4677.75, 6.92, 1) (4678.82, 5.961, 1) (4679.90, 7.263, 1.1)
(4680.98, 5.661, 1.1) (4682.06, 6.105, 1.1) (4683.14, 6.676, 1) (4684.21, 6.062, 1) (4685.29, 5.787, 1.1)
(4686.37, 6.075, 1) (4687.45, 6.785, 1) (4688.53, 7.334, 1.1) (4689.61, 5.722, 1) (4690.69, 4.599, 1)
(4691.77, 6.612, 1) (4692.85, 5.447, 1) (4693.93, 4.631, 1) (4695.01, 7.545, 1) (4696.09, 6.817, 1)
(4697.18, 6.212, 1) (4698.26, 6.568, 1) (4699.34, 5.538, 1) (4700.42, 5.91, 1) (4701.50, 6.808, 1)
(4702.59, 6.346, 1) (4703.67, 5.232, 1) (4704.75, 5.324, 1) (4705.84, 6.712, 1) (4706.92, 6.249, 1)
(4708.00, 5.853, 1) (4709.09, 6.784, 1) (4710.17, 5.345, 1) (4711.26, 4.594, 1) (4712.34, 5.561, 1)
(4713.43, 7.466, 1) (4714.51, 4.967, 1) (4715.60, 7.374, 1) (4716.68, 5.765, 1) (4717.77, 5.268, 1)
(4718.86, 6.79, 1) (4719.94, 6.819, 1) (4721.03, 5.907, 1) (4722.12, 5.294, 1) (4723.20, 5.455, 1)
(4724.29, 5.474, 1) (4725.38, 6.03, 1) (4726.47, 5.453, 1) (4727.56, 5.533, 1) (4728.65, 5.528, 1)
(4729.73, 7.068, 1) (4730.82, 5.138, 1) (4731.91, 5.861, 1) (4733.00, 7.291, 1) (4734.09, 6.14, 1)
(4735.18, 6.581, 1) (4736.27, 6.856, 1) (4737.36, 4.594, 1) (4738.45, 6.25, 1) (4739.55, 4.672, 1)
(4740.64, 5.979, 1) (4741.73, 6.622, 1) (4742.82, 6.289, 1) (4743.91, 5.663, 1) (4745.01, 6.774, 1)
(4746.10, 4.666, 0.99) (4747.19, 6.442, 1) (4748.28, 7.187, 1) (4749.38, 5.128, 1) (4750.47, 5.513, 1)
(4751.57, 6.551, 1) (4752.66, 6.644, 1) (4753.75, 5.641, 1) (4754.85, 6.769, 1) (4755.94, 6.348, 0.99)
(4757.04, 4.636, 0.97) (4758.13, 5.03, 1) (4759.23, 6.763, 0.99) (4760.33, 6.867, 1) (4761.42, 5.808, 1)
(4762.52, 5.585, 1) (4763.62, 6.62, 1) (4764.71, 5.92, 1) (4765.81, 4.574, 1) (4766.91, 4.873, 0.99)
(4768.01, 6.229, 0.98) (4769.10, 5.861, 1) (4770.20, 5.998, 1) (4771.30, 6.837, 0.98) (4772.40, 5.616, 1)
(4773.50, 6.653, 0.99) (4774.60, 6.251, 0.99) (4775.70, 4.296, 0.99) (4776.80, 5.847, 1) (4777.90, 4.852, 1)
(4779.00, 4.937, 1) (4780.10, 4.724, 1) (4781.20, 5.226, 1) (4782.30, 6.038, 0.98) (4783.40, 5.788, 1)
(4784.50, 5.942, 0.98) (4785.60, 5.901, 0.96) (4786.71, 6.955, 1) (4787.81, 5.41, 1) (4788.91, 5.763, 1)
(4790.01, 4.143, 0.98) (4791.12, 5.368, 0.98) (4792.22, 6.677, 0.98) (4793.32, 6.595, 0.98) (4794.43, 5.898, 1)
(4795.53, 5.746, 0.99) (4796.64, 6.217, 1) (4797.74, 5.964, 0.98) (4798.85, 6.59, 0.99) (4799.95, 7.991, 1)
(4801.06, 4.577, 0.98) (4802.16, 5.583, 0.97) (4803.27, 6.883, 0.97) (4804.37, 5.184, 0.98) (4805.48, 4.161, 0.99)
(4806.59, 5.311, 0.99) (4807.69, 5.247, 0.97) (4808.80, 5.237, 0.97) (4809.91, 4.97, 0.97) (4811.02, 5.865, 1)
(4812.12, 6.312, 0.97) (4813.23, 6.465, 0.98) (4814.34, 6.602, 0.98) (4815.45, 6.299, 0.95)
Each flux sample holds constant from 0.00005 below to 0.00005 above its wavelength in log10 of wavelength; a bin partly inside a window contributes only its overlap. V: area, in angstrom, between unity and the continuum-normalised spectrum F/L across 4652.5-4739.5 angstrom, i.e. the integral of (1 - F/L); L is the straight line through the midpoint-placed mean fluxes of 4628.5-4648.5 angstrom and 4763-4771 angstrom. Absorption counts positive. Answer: -2.0 angstrom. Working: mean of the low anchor 6.15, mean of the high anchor 5.76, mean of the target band 6.12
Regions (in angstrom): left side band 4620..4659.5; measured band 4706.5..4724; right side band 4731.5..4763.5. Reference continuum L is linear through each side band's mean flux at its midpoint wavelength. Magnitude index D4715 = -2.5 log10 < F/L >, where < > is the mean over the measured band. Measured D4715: 0.03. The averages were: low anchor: 6.3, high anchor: 6.05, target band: 5.96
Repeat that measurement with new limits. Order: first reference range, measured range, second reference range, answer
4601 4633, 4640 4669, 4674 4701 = 0.02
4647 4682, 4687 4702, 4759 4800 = 0.00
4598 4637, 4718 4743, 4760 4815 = 0.00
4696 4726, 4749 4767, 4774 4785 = -0.05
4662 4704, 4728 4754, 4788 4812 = -0.02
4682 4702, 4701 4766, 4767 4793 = -0.01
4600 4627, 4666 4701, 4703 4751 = -0.01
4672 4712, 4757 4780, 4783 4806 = 0.04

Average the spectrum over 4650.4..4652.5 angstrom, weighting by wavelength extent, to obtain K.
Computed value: 6.5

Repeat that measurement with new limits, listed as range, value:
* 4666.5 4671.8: 6.4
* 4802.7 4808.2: 5.36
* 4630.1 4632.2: 7.26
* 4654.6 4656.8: 7.28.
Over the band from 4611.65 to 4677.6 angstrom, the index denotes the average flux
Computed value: 6.27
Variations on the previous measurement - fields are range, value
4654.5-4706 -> 6.22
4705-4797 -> 5.89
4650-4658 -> 6.58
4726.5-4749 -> 6.04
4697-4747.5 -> 5.98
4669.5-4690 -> 6.36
